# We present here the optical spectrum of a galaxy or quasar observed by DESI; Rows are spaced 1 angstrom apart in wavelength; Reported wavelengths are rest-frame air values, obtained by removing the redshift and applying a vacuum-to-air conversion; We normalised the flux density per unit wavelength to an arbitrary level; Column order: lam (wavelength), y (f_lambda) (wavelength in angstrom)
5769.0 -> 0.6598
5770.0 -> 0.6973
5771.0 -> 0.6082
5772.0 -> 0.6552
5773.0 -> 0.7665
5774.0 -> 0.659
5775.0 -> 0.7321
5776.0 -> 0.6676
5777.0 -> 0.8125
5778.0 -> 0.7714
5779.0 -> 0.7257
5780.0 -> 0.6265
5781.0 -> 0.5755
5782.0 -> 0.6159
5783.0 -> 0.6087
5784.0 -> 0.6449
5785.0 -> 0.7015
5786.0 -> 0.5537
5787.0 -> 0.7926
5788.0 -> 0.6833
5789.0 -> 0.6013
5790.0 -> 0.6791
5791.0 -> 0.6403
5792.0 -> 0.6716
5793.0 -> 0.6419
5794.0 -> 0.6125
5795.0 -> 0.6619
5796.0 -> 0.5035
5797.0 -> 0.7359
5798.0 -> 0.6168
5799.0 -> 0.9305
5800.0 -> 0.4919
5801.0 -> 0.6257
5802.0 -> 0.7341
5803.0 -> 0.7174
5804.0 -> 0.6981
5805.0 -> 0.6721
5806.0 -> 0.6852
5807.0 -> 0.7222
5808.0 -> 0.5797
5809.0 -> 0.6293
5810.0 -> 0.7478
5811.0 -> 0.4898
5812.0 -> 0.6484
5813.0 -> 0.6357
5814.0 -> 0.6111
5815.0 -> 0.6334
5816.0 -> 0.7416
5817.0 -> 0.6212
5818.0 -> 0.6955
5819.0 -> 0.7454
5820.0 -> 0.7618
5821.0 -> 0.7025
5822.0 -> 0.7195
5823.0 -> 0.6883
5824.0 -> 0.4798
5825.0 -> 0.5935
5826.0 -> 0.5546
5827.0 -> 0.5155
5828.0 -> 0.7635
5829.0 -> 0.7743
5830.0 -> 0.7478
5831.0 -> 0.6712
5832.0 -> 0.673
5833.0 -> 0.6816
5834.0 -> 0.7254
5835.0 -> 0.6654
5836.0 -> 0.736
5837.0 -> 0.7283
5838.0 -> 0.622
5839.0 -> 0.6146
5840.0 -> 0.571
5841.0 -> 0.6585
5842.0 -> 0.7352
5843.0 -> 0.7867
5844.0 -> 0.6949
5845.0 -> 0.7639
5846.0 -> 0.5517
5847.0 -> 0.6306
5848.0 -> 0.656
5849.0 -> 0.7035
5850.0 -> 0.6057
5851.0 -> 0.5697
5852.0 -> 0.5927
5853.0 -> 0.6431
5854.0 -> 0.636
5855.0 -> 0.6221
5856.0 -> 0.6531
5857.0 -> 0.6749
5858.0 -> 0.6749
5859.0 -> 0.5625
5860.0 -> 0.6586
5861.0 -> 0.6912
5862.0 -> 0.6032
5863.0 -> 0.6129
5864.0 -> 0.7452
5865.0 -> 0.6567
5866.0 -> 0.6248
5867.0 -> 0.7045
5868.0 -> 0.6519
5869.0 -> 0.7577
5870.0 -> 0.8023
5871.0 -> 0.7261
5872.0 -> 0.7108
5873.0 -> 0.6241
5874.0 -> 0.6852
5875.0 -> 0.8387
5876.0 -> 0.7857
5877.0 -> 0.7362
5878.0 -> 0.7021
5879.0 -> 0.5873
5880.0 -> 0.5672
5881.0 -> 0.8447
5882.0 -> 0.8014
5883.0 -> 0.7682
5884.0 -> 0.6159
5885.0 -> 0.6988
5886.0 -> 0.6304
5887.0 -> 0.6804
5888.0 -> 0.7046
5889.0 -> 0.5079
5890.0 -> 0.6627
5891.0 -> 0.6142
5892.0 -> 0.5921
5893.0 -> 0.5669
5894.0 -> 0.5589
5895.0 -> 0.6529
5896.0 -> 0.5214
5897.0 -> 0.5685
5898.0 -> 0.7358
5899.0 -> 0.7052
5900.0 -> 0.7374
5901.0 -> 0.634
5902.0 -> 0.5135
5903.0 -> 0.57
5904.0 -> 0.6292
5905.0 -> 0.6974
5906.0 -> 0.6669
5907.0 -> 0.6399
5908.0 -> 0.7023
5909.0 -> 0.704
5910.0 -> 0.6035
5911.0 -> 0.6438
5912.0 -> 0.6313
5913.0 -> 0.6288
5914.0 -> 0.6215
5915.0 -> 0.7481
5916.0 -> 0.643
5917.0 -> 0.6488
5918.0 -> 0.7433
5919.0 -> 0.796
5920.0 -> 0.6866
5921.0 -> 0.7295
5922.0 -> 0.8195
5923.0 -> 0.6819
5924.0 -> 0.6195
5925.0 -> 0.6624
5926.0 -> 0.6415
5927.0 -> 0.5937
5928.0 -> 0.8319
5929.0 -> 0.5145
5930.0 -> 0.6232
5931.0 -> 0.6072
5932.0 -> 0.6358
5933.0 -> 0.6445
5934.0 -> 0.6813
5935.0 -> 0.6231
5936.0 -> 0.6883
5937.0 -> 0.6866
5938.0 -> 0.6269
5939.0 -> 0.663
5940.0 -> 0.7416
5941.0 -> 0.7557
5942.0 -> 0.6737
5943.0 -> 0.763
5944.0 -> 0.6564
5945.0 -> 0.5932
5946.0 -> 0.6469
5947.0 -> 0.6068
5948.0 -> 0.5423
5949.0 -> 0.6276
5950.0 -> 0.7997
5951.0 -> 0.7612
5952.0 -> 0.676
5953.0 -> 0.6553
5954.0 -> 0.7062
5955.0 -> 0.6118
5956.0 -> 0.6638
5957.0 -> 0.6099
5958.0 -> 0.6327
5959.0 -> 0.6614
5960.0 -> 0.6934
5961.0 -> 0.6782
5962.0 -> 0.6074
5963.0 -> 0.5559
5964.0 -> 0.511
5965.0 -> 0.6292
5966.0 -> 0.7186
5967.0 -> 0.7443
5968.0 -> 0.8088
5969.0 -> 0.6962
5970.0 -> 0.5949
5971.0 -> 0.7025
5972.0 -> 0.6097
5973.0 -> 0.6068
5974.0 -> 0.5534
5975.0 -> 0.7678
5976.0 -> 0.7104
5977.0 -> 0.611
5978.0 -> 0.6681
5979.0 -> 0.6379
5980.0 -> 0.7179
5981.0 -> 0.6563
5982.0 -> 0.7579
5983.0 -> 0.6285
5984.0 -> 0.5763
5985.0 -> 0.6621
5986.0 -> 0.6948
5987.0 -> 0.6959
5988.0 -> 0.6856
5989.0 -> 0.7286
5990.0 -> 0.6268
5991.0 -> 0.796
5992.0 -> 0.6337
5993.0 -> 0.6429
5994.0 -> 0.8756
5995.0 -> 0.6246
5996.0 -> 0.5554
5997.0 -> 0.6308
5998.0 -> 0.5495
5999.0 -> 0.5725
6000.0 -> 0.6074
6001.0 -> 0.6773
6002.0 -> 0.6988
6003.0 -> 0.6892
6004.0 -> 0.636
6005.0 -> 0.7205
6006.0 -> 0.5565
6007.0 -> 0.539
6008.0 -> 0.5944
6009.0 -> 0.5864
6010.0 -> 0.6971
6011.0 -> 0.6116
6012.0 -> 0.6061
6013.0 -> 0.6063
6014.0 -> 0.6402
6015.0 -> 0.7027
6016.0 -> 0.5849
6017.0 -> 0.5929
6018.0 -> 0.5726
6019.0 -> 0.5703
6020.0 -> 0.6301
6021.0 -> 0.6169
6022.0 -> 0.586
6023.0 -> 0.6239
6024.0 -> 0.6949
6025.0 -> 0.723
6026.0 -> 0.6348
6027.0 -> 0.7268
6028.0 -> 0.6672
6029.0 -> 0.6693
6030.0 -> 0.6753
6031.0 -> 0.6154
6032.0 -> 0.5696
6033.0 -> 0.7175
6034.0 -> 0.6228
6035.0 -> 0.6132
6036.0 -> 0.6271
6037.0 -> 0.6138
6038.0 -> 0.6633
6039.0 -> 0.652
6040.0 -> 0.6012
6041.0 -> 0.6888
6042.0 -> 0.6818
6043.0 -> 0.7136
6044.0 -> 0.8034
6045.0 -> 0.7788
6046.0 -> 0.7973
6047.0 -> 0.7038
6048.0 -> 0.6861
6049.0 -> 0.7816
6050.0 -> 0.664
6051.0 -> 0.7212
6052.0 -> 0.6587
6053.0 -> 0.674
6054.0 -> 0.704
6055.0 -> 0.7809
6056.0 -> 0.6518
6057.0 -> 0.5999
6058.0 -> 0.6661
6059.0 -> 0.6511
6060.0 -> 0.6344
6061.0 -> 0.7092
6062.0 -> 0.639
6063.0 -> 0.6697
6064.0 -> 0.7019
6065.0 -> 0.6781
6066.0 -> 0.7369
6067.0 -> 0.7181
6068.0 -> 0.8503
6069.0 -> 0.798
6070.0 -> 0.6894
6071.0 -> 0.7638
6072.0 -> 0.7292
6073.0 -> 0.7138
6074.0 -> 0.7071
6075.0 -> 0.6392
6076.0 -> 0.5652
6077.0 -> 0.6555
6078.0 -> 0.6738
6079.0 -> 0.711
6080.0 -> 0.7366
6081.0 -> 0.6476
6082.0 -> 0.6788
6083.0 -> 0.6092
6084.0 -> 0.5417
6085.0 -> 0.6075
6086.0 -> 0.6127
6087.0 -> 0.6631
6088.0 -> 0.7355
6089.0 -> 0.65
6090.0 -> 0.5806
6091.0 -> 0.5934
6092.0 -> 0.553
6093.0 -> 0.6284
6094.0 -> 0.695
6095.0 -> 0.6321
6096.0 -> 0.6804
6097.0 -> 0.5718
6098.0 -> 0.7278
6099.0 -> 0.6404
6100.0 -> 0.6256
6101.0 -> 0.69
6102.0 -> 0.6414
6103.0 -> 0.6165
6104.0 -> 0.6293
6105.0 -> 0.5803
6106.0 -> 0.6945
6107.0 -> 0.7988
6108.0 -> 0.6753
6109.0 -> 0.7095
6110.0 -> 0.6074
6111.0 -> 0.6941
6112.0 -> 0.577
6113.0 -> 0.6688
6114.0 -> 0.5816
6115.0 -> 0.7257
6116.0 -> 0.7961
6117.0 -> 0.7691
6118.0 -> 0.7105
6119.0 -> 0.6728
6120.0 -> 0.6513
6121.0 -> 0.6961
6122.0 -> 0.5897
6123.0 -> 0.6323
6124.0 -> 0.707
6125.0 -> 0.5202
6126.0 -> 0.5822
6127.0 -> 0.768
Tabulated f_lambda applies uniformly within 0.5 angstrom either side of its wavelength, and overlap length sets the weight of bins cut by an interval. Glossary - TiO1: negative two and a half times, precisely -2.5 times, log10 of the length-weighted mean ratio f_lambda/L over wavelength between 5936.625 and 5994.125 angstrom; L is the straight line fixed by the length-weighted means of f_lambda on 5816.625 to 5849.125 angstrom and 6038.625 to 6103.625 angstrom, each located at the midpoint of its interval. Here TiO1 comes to 0.011 mag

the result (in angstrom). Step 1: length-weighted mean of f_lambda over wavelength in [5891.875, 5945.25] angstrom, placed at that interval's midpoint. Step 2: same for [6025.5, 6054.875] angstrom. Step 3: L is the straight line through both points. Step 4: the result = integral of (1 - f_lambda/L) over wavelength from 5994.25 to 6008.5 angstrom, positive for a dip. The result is 1.1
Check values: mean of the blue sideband 0.659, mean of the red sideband 0.682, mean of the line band 0.623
